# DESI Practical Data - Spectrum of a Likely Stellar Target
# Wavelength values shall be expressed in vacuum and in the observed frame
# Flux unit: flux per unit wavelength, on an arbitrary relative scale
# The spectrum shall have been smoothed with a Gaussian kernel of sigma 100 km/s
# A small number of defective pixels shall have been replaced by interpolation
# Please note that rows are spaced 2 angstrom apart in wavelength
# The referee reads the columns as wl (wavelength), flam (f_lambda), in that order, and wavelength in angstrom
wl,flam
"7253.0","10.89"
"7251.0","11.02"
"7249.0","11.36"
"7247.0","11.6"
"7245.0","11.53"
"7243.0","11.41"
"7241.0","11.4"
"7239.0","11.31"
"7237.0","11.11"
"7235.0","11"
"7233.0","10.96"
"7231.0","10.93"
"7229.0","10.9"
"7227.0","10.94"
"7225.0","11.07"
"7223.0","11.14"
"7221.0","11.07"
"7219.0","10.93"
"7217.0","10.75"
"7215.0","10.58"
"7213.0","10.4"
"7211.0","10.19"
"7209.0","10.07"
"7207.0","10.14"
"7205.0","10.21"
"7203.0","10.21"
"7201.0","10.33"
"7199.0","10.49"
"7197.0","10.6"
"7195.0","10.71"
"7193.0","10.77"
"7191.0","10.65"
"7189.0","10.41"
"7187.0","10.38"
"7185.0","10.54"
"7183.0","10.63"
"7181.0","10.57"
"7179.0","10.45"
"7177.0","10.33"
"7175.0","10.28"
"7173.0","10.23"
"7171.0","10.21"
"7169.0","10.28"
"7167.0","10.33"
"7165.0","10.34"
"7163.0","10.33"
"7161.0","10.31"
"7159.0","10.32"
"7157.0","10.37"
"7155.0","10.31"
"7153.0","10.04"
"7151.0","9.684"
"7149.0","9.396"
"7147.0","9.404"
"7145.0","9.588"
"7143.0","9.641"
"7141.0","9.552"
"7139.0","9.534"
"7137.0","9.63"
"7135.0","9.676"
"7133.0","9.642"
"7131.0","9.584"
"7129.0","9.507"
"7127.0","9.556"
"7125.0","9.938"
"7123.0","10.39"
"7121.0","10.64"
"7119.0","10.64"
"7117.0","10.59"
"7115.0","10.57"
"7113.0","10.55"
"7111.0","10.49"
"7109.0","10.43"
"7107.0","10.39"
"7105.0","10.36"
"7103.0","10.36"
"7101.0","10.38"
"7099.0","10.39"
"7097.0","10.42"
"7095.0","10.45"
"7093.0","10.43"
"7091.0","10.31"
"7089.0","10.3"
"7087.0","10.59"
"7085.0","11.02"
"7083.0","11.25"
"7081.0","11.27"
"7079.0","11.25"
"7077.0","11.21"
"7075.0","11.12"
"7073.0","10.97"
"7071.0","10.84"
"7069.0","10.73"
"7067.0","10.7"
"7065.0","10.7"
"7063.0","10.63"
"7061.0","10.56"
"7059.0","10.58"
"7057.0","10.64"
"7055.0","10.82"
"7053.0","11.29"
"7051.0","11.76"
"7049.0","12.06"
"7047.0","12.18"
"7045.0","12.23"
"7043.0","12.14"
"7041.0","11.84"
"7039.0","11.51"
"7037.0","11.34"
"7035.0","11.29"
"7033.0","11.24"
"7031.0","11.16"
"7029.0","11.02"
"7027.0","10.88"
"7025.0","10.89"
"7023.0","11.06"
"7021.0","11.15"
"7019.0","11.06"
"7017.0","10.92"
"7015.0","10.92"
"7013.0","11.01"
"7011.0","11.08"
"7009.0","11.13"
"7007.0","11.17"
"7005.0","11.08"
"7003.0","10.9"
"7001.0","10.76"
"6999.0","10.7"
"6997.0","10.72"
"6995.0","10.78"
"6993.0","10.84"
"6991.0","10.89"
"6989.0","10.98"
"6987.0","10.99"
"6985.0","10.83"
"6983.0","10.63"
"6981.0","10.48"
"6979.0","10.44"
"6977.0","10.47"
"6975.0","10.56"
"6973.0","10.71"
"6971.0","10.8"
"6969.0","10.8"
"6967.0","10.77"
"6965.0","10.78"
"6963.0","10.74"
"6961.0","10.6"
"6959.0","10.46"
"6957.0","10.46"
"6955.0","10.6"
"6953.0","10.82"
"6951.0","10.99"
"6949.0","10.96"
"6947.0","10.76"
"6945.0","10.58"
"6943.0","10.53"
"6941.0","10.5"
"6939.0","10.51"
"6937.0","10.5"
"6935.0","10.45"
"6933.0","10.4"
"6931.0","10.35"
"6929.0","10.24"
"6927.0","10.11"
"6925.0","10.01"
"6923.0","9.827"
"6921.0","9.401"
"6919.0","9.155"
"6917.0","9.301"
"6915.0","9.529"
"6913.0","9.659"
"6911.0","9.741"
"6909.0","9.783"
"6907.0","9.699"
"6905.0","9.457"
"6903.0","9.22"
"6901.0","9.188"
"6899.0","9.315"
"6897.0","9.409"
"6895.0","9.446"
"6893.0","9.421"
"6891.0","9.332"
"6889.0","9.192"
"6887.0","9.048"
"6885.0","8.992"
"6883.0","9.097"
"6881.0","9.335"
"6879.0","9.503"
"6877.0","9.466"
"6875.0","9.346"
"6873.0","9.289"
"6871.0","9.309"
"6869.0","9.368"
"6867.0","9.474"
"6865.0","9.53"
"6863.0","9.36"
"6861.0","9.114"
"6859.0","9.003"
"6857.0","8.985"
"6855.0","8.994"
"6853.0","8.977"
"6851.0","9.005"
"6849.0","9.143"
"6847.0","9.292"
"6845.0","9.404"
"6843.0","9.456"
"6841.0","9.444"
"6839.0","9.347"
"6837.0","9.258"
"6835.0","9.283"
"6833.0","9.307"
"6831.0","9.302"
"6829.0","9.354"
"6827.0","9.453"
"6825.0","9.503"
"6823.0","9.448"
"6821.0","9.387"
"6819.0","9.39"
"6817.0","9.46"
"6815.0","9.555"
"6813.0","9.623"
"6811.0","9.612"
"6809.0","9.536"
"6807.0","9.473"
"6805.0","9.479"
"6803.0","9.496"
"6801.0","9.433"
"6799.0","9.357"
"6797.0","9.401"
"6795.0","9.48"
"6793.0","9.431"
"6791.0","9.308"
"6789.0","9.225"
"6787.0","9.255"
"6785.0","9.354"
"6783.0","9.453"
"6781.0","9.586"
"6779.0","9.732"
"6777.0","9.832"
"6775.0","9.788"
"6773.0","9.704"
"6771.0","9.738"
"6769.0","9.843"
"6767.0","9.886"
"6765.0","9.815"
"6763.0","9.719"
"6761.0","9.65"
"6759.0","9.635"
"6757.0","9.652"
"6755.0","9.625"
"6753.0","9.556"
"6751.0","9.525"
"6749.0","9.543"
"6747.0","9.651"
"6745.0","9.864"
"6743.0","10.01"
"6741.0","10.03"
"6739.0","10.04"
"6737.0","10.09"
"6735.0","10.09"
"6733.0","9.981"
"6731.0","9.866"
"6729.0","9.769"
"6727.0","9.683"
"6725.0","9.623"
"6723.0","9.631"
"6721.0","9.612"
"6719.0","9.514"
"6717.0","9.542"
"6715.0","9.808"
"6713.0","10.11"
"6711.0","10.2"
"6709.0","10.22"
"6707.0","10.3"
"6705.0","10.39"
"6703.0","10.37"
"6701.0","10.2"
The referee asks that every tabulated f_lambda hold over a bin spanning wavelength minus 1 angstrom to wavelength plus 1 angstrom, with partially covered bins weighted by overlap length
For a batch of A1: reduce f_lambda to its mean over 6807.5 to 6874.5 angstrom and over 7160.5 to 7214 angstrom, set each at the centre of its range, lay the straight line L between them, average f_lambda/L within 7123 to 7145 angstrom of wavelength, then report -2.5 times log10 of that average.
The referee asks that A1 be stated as 0.062 mag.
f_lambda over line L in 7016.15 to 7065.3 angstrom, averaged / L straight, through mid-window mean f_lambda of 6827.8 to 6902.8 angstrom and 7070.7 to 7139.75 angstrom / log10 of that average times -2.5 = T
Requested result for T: -0.12 mag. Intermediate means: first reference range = 9.27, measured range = 11.2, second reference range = 10.4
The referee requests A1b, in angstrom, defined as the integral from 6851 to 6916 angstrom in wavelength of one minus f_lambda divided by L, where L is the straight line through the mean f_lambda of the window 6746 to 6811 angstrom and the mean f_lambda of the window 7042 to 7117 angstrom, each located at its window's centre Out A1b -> 4.5 angstrom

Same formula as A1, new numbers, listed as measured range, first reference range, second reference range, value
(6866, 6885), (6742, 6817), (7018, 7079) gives 0.09 mag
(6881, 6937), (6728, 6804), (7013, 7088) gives 0.09 mag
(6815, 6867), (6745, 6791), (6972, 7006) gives 0.08 mag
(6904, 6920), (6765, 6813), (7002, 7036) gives 0.09 mag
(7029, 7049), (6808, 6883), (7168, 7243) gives -0.16 mag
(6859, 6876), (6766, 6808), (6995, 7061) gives 0.08 mag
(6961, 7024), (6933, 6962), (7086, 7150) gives -0.04 mag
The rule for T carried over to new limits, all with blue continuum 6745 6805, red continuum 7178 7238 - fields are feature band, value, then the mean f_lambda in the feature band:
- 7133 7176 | 0.06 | 9.97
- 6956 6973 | -0.07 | 10.7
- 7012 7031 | -0.08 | 11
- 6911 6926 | 0.04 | 9.57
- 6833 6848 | 0.04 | 9.35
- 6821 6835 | 0.04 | 9.39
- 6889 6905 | 0.06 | 9.33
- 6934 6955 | -0.07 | 10.7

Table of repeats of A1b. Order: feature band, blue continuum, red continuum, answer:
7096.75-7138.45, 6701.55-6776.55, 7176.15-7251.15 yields 1.5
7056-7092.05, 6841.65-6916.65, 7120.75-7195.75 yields -3.5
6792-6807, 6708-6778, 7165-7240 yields 0.7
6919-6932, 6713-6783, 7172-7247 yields 0.3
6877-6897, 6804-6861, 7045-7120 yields 0.8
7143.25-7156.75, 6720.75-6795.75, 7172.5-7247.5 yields 1.0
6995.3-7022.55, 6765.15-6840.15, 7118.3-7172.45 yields -3.3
